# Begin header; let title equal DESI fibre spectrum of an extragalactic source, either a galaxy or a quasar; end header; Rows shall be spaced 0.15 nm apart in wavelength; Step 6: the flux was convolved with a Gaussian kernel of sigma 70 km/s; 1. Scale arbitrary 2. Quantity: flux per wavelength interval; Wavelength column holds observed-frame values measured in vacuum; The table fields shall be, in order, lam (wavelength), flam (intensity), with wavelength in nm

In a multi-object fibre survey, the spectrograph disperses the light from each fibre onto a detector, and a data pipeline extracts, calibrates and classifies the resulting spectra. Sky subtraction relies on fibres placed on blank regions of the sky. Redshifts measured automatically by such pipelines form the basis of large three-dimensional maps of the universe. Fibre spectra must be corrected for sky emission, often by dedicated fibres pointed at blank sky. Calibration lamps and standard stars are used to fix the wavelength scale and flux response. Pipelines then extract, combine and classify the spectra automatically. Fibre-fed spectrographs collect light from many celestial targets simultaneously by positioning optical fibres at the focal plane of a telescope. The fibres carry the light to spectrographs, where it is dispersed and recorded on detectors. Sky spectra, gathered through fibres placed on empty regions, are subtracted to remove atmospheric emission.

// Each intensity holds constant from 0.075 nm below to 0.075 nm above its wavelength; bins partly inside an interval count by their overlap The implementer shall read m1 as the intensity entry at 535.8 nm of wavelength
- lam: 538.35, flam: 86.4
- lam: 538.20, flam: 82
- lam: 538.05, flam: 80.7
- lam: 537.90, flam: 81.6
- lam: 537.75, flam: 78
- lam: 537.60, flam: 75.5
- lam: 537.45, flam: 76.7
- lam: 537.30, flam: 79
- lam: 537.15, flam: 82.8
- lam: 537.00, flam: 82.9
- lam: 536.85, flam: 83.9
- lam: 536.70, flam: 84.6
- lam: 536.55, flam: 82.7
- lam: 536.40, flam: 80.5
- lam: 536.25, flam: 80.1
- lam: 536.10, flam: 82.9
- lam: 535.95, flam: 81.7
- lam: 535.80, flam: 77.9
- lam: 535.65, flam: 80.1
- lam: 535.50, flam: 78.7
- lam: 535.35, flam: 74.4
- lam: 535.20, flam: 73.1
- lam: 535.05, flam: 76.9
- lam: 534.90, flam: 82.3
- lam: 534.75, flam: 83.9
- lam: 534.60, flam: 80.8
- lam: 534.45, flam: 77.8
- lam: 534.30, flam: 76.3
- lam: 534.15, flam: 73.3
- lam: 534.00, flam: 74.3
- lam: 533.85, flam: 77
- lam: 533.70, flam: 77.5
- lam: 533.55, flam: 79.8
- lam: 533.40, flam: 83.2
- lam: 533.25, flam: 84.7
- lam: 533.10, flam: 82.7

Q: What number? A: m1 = 77.9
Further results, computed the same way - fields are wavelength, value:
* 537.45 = 76.7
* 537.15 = 82.8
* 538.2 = 82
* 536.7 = 84.6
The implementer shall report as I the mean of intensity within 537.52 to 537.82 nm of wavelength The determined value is 76.7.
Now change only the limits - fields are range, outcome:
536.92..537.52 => 80.4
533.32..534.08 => 78.4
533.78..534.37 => 75.2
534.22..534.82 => 79.6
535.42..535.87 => 78.9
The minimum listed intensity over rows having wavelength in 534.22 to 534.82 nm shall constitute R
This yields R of 76.3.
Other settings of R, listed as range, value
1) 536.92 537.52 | 76.7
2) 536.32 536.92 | 80.5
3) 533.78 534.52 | 73.3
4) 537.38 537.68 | 75.5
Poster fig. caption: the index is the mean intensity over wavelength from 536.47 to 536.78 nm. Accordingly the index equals 83.6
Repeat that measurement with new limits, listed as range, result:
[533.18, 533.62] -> 82.6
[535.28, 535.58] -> 76.6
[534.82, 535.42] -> 76.8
